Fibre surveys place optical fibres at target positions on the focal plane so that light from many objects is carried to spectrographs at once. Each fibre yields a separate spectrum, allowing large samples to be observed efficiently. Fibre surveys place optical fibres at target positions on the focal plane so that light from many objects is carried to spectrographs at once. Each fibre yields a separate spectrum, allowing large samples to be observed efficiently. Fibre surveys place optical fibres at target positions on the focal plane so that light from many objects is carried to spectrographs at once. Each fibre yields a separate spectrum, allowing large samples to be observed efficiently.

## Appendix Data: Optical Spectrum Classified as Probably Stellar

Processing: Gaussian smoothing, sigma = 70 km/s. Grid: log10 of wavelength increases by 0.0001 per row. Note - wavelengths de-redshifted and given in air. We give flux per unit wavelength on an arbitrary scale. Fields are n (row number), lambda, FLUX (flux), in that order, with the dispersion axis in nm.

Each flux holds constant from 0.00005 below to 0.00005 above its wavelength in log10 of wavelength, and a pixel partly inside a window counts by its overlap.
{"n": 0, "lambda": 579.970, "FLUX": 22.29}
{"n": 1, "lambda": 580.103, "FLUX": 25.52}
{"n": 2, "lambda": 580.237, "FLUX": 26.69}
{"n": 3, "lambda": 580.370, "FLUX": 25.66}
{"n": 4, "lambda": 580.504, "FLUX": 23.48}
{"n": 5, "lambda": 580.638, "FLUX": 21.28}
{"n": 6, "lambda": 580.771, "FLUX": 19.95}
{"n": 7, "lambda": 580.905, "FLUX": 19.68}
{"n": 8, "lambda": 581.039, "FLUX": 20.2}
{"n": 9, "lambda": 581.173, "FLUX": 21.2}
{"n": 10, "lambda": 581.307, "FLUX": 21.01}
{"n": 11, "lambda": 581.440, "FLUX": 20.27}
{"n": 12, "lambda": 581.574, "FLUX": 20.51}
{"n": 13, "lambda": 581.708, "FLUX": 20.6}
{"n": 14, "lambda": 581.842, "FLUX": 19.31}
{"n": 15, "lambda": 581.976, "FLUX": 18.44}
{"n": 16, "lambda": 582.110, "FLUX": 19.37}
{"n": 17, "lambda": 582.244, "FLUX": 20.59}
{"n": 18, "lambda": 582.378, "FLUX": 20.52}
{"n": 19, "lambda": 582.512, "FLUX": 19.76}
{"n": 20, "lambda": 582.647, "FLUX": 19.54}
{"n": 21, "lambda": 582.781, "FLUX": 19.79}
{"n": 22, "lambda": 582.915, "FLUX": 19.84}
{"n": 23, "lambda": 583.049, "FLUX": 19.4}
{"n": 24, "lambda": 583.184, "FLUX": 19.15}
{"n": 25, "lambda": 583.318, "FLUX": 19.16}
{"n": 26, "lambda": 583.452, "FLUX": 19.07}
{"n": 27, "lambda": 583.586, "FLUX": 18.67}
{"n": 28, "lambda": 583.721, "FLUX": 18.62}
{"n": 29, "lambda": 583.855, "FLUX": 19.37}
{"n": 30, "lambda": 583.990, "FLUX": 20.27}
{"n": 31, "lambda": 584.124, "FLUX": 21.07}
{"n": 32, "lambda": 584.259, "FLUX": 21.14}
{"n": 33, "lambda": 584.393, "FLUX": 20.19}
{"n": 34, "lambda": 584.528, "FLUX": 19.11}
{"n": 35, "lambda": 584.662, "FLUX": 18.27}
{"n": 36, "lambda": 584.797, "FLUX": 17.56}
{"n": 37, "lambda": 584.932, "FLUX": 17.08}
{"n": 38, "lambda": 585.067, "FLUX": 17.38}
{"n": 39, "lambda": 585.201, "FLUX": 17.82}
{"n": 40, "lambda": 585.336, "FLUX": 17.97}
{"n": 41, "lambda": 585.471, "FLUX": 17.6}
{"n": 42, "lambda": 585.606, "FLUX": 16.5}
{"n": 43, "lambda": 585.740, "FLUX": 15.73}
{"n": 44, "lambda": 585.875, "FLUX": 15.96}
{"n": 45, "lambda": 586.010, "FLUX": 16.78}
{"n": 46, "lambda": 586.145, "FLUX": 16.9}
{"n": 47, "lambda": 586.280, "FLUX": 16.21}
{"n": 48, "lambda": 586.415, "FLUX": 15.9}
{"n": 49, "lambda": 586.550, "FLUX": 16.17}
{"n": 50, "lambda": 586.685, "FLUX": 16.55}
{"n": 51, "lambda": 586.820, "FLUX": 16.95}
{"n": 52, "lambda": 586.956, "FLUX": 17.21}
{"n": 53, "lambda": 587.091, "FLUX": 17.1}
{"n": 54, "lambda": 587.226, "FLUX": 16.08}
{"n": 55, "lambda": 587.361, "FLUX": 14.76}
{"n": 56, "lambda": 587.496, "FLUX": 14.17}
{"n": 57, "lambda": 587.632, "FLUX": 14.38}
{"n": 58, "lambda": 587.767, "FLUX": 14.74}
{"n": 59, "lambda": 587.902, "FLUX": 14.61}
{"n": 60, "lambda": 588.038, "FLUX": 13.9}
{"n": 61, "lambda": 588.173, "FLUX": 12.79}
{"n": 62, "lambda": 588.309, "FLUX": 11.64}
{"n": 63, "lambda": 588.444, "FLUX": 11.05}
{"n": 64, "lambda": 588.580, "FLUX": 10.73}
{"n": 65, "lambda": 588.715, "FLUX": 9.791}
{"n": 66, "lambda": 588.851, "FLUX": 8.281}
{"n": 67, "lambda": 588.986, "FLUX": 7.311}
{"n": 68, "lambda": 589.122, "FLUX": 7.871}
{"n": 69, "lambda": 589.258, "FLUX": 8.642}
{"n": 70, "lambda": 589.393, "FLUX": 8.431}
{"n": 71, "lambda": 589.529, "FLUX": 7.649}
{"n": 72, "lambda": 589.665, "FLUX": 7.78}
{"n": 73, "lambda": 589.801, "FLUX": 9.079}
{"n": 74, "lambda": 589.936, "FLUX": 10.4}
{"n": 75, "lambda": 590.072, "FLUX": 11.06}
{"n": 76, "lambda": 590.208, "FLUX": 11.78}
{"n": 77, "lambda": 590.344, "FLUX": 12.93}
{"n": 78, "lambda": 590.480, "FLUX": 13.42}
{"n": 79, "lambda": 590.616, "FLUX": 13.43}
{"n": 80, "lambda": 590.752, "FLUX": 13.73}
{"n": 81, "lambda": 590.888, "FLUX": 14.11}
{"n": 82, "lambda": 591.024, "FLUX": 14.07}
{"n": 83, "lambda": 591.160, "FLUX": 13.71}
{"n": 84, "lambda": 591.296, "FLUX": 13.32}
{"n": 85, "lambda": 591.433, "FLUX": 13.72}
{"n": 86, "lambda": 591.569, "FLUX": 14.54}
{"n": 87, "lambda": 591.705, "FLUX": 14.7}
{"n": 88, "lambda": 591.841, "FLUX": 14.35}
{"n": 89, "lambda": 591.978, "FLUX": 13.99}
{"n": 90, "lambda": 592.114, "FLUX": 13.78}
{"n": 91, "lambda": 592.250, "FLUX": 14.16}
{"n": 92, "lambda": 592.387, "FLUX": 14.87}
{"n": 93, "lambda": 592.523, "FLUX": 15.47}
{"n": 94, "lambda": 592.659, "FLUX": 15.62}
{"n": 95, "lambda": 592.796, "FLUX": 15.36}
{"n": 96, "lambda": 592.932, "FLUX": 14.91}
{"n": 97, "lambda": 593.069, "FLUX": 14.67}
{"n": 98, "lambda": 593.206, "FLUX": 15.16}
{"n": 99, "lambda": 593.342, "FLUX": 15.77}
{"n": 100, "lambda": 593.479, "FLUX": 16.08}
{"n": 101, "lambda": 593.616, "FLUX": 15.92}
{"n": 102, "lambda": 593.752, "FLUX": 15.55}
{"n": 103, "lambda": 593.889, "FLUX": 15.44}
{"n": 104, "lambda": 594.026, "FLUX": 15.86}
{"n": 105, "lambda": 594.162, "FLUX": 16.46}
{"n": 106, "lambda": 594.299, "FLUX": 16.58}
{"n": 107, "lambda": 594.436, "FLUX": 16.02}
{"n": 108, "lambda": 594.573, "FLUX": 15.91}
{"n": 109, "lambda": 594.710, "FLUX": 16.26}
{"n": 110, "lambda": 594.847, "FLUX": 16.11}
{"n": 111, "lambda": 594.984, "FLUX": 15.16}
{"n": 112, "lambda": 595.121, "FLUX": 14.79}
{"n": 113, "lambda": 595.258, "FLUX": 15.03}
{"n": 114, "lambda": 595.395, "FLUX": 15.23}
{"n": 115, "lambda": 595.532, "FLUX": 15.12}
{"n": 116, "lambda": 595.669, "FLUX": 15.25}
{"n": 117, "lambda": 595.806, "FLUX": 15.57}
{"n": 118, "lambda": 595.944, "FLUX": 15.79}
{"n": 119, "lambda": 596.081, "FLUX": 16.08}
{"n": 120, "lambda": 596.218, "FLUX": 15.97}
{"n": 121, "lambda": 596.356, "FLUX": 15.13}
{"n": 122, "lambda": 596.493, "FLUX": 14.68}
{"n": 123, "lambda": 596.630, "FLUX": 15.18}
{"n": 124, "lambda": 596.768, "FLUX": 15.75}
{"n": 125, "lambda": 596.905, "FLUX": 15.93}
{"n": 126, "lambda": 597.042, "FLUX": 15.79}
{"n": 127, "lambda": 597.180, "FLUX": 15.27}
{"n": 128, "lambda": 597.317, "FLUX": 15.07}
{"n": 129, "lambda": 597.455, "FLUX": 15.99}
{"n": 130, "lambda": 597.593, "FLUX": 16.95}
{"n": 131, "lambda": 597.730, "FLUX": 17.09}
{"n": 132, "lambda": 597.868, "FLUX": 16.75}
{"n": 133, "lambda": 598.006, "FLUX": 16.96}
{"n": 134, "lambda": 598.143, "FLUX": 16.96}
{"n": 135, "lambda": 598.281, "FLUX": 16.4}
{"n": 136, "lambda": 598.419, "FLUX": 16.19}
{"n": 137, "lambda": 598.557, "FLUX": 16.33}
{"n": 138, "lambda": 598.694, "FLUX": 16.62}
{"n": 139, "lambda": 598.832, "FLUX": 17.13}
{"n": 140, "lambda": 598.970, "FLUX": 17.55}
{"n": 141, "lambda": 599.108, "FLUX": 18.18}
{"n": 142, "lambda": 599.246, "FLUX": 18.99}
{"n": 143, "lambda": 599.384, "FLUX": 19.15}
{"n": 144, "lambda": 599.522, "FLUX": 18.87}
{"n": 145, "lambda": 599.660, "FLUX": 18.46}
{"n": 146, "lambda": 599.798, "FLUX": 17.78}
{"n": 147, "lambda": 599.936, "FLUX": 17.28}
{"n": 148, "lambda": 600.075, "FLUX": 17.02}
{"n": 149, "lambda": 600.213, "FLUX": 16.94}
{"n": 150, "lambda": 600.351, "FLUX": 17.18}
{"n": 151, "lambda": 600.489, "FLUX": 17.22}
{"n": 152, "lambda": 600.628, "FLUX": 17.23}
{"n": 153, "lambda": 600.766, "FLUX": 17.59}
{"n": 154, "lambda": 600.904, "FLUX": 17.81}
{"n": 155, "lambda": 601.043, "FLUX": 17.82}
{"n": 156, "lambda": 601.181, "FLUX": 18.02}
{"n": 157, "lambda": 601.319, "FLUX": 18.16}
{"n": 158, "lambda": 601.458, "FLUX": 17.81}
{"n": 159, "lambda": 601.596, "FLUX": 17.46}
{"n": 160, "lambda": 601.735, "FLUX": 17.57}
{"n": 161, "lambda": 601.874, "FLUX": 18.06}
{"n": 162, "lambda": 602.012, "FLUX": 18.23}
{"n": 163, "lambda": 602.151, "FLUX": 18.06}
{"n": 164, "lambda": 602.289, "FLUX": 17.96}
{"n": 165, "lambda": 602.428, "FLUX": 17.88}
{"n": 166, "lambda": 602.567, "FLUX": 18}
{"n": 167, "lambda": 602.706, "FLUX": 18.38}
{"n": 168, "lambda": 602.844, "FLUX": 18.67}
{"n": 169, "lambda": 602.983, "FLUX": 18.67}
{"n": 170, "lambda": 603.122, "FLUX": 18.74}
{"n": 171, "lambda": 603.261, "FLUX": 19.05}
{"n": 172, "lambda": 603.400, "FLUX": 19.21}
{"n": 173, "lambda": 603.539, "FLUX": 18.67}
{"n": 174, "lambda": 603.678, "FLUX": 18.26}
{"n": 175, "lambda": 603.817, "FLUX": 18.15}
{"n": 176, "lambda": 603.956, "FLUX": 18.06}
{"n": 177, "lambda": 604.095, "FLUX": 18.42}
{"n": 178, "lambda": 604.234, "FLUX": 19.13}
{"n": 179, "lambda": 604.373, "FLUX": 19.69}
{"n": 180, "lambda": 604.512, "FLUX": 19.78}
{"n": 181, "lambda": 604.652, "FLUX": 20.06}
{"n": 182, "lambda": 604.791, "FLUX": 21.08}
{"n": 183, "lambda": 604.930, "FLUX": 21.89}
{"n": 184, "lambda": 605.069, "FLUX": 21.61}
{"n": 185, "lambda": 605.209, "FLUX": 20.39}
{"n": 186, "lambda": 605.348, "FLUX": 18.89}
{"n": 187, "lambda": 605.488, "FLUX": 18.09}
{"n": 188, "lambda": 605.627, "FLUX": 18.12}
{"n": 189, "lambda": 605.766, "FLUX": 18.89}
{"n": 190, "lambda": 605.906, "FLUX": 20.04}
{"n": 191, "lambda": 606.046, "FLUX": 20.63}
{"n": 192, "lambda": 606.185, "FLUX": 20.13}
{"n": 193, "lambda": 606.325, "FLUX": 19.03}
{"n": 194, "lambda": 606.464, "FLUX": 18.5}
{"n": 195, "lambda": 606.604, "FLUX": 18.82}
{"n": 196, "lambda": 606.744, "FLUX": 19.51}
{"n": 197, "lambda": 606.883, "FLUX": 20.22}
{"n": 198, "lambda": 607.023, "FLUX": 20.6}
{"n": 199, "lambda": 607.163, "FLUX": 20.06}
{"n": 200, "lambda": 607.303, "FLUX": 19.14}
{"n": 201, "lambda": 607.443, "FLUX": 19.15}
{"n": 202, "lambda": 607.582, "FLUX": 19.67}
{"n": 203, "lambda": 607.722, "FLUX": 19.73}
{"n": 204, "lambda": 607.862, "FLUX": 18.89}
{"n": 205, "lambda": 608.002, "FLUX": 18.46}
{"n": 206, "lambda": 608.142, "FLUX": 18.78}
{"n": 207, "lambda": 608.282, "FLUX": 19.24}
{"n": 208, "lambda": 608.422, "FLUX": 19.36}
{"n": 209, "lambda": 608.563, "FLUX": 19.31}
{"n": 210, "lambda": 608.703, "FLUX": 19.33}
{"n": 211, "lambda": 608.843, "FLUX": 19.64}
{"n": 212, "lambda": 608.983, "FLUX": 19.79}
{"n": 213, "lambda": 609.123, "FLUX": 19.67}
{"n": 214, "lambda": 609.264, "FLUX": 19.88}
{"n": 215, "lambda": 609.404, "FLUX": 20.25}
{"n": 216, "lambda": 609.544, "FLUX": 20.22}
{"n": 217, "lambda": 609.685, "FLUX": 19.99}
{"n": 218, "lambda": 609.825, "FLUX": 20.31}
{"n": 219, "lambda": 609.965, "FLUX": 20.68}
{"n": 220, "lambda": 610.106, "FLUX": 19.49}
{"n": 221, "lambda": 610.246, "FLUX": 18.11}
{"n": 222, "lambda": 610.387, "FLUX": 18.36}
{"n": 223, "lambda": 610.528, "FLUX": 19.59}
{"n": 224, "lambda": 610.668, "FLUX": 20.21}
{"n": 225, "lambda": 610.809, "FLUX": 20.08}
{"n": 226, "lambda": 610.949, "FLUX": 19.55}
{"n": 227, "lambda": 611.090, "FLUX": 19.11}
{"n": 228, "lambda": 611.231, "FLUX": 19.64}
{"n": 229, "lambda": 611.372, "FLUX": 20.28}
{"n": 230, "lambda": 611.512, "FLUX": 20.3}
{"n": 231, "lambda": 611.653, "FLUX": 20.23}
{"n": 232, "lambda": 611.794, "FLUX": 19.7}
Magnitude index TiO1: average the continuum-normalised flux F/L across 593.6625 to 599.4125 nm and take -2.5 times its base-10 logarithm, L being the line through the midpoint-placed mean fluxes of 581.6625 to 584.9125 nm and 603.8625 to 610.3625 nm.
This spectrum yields 0.21 mag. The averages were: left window 19.5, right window 19.6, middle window 16.1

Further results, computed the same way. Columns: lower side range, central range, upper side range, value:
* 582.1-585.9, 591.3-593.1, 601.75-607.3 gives 0.29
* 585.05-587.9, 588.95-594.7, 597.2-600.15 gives 0.23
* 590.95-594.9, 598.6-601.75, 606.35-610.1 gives -0.03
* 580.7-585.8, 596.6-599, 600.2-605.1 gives 0.15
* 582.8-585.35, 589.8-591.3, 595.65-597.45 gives 0.33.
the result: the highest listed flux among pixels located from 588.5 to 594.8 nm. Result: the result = 16.58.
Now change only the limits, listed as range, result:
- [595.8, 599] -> 17.55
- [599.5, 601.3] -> 18.87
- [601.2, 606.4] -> 21.89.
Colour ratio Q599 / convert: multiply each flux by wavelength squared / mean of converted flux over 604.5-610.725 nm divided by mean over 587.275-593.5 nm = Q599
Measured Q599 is 1.6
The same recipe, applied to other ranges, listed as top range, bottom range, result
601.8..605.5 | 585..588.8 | 1.32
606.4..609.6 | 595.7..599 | 1.25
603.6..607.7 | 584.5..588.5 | 1.31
